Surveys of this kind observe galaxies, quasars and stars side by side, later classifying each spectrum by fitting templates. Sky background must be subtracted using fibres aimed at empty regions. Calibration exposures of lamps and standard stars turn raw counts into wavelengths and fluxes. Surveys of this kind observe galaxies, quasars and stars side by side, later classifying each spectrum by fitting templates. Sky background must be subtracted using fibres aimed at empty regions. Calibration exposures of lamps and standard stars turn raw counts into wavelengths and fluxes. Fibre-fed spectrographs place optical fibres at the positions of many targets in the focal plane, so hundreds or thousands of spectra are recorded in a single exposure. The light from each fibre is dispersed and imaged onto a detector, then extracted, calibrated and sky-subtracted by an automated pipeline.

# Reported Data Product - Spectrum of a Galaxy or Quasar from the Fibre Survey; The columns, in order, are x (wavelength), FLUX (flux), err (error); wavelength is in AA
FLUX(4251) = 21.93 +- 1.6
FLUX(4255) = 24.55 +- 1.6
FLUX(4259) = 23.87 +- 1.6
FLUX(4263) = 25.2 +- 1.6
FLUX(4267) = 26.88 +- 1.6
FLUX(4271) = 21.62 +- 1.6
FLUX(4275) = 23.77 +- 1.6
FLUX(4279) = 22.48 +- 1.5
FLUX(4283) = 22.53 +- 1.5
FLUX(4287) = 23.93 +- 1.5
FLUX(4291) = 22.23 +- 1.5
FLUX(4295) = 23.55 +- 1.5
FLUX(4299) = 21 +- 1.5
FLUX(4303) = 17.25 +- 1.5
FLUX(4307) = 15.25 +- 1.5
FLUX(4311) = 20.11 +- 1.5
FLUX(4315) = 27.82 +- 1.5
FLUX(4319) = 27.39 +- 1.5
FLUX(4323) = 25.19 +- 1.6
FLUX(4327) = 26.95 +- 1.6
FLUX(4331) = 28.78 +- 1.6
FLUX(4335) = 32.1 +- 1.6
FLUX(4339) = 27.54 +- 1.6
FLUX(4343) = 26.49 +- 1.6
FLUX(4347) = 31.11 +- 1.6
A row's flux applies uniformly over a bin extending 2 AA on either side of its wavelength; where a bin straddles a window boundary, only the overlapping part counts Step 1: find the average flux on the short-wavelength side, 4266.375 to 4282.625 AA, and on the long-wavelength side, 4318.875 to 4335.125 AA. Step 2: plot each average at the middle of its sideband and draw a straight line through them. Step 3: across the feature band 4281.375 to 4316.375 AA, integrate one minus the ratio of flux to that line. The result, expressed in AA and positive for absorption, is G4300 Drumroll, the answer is 5.4 AA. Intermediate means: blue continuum 23.3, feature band 21.4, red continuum 27.7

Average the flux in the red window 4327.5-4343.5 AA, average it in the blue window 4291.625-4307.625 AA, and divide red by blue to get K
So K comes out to 1.45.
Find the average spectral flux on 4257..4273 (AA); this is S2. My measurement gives 24.4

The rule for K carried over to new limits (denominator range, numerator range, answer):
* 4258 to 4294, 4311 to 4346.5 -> 1.16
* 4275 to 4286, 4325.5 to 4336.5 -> 1.28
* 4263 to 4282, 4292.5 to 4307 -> 0.84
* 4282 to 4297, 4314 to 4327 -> 1.16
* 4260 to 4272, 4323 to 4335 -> 1.14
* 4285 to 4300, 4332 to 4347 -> 1.27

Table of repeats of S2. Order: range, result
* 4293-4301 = 22.3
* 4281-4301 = 22.6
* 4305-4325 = 23.2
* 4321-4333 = 27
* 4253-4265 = 24.5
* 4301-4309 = 16.2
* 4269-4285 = 22.6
